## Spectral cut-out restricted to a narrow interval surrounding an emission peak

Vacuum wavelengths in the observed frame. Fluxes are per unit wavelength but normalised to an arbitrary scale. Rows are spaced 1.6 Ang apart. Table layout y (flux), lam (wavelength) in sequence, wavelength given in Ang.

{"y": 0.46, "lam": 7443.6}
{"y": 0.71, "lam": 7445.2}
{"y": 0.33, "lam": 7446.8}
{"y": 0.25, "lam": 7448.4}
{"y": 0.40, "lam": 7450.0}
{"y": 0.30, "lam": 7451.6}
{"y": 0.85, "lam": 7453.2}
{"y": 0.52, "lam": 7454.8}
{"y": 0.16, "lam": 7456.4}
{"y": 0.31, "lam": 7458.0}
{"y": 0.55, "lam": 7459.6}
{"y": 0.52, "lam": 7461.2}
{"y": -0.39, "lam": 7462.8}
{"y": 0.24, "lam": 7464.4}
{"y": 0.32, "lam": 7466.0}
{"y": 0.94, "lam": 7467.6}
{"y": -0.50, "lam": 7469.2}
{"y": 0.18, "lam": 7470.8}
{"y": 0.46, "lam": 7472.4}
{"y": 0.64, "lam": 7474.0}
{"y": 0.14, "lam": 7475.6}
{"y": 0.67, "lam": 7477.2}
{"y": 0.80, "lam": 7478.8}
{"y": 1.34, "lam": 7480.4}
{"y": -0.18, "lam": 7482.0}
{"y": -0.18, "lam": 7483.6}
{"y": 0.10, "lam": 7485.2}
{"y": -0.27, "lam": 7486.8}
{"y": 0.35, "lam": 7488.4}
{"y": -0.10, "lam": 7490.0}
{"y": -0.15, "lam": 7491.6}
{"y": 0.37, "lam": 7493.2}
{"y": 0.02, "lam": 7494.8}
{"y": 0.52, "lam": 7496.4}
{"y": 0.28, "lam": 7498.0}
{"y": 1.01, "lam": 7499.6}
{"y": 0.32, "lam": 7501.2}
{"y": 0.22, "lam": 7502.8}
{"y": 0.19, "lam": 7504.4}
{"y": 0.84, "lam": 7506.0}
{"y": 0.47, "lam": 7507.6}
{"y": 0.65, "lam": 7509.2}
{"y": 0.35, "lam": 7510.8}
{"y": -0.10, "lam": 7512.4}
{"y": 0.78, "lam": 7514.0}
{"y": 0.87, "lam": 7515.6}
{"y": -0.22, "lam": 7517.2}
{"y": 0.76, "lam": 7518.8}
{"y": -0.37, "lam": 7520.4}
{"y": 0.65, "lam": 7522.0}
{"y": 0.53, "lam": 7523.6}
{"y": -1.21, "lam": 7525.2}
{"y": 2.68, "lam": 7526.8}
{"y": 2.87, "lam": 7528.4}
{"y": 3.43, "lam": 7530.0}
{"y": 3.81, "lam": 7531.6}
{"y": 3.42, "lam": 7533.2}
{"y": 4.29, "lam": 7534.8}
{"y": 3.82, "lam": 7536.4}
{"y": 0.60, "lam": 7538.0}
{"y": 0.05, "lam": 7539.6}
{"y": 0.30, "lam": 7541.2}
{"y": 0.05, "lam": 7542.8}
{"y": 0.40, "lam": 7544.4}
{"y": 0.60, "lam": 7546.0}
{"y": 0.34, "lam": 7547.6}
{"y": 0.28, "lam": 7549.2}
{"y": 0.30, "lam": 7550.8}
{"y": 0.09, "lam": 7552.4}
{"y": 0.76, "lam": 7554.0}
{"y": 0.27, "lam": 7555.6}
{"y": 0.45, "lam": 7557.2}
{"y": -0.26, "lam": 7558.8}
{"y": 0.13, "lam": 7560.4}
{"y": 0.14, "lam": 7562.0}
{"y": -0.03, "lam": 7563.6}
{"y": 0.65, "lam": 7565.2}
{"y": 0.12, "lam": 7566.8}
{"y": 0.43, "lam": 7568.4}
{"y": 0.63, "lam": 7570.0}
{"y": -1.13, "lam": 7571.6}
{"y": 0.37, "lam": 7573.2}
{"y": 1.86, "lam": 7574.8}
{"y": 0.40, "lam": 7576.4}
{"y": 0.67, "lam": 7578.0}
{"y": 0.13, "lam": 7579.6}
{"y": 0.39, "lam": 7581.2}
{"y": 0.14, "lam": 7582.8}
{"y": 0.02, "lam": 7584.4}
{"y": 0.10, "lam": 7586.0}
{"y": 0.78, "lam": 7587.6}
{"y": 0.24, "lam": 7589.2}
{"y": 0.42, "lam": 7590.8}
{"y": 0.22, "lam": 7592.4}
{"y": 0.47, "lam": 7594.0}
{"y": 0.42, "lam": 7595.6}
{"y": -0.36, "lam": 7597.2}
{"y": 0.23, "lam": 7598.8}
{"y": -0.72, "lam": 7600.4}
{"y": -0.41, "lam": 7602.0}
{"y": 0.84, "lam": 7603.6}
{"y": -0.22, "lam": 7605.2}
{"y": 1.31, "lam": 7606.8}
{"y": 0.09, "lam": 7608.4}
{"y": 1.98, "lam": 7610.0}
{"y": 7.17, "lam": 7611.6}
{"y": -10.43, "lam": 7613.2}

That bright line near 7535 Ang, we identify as [O II] 3727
